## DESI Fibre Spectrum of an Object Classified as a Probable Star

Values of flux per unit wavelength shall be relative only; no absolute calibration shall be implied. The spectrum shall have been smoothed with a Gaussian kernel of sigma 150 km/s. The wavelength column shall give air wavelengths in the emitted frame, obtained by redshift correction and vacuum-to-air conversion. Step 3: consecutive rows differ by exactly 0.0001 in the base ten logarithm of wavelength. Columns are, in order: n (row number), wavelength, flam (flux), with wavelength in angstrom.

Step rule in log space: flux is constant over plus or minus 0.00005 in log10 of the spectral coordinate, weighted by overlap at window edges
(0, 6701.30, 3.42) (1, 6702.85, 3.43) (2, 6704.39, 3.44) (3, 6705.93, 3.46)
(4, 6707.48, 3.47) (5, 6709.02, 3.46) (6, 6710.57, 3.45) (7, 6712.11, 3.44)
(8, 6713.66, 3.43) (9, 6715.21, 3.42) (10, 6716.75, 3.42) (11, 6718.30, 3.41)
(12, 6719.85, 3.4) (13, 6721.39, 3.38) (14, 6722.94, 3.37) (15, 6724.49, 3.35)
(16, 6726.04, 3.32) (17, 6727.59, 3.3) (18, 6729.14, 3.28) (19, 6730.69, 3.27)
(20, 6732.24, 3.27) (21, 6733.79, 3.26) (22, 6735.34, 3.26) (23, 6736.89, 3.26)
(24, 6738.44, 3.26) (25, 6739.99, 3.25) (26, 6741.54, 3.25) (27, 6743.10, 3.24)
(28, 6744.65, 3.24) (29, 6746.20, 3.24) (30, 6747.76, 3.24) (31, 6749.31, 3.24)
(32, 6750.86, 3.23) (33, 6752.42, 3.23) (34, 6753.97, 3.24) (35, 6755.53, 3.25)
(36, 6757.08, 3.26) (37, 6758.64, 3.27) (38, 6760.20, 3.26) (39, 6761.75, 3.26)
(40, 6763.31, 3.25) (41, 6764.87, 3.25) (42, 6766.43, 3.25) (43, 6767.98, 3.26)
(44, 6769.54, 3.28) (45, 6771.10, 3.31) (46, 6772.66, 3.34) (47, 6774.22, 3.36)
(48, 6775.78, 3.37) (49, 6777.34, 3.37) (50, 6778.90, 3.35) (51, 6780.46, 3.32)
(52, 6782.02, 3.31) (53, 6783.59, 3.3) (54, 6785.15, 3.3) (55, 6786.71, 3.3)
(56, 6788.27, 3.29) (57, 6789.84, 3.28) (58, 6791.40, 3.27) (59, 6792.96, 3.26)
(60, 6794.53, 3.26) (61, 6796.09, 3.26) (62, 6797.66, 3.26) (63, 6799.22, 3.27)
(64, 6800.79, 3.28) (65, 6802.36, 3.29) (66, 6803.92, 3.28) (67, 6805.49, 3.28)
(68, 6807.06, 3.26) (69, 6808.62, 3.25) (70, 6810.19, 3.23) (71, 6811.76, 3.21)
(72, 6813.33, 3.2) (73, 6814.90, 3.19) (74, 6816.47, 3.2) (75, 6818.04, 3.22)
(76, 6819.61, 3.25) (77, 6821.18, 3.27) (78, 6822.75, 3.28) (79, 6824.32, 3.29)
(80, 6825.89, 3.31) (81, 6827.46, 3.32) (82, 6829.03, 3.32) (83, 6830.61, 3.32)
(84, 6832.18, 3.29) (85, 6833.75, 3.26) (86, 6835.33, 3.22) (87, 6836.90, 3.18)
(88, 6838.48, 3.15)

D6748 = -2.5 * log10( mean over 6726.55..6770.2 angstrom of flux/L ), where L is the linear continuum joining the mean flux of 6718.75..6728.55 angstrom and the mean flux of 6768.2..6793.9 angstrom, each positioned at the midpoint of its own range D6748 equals 0.03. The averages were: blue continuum 3.35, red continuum 3.31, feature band 3.26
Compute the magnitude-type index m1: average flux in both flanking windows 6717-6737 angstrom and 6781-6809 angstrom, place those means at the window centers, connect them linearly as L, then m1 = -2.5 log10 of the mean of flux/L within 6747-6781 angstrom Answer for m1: 0.01 mag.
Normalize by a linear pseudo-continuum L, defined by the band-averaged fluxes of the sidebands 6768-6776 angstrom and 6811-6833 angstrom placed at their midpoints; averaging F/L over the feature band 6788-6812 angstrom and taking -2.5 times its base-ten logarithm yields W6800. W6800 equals 0.01 mag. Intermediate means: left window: 3.32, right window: 3.26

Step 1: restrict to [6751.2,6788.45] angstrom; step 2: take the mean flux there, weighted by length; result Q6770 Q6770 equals 3.29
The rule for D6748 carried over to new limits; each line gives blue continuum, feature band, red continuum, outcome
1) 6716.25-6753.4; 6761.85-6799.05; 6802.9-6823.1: -0.01 mag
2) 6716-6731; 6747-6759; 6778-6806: 0.03 mag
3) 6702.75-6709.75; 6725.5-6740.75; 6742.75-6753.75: 0.01 mag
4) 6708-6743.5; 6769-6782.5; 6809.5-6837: -0.01 mag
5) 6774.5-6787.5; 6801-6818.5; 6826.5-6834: 0.03 mag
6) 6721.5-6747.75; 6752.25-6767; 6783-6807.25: 0.01 mag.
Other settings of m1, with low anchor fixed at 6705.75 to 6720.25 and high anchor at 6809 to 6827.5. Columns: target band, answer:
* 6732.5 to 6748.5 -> 0.04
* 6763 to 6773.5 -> 0.02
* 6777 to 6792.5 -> 0.00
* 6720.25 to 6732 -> 0.03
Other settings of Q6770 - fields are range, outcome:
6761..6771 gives 3.26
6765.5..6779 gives 3.32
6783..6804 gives 3.28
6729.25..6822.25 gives 3.27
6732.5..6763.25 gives 3.25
